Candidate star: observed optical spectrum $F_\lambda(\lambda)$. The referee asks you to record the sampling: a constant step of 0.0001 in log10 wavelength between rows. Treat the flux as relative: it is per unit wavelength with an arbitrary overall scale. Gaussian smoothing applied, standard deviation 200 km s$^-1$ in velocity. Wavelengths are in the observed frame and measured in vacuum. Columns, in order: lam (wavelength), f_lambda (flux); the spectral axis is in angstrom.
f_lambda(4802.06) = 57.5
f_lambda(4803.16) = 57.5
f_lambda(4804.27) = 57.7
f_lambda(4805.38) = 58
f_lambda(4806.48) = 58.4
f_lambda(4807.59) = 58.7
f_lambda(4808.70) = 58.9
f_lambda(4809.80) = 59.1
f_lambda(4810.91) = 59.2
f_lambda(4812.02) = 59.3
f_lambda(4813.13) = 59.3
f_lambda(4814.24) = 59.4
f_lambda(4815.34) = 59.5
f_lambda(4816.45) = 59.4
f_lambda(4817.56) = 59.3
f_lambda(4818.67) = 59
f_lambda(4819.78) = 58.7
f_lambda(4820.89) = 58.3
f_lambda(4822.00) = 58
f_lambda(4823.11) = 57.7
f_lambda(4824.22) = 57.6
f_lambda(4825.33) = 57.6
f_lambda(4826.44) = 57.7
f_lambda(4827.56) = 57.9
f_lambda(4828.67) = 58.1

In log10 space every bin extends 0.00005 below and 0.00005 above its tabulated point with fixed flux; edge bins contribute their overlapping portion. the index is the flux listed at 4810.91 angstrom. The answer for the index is 59.2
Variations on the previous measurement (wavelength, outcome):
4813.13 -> 59.3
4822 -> 58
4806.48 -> 58.4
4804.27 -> 57.7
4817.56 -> 59.3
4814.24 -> 59.4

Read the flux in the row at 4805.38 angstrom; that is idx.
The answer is 58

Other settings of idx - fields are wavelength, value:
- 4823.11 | 57.7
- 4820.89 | 58.3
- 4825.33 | 57.6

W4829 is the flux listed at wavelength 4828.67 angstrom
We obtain 58.1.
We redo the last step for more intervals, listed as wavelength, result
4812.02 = 59.3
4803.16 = 57.5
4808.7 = 58.9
